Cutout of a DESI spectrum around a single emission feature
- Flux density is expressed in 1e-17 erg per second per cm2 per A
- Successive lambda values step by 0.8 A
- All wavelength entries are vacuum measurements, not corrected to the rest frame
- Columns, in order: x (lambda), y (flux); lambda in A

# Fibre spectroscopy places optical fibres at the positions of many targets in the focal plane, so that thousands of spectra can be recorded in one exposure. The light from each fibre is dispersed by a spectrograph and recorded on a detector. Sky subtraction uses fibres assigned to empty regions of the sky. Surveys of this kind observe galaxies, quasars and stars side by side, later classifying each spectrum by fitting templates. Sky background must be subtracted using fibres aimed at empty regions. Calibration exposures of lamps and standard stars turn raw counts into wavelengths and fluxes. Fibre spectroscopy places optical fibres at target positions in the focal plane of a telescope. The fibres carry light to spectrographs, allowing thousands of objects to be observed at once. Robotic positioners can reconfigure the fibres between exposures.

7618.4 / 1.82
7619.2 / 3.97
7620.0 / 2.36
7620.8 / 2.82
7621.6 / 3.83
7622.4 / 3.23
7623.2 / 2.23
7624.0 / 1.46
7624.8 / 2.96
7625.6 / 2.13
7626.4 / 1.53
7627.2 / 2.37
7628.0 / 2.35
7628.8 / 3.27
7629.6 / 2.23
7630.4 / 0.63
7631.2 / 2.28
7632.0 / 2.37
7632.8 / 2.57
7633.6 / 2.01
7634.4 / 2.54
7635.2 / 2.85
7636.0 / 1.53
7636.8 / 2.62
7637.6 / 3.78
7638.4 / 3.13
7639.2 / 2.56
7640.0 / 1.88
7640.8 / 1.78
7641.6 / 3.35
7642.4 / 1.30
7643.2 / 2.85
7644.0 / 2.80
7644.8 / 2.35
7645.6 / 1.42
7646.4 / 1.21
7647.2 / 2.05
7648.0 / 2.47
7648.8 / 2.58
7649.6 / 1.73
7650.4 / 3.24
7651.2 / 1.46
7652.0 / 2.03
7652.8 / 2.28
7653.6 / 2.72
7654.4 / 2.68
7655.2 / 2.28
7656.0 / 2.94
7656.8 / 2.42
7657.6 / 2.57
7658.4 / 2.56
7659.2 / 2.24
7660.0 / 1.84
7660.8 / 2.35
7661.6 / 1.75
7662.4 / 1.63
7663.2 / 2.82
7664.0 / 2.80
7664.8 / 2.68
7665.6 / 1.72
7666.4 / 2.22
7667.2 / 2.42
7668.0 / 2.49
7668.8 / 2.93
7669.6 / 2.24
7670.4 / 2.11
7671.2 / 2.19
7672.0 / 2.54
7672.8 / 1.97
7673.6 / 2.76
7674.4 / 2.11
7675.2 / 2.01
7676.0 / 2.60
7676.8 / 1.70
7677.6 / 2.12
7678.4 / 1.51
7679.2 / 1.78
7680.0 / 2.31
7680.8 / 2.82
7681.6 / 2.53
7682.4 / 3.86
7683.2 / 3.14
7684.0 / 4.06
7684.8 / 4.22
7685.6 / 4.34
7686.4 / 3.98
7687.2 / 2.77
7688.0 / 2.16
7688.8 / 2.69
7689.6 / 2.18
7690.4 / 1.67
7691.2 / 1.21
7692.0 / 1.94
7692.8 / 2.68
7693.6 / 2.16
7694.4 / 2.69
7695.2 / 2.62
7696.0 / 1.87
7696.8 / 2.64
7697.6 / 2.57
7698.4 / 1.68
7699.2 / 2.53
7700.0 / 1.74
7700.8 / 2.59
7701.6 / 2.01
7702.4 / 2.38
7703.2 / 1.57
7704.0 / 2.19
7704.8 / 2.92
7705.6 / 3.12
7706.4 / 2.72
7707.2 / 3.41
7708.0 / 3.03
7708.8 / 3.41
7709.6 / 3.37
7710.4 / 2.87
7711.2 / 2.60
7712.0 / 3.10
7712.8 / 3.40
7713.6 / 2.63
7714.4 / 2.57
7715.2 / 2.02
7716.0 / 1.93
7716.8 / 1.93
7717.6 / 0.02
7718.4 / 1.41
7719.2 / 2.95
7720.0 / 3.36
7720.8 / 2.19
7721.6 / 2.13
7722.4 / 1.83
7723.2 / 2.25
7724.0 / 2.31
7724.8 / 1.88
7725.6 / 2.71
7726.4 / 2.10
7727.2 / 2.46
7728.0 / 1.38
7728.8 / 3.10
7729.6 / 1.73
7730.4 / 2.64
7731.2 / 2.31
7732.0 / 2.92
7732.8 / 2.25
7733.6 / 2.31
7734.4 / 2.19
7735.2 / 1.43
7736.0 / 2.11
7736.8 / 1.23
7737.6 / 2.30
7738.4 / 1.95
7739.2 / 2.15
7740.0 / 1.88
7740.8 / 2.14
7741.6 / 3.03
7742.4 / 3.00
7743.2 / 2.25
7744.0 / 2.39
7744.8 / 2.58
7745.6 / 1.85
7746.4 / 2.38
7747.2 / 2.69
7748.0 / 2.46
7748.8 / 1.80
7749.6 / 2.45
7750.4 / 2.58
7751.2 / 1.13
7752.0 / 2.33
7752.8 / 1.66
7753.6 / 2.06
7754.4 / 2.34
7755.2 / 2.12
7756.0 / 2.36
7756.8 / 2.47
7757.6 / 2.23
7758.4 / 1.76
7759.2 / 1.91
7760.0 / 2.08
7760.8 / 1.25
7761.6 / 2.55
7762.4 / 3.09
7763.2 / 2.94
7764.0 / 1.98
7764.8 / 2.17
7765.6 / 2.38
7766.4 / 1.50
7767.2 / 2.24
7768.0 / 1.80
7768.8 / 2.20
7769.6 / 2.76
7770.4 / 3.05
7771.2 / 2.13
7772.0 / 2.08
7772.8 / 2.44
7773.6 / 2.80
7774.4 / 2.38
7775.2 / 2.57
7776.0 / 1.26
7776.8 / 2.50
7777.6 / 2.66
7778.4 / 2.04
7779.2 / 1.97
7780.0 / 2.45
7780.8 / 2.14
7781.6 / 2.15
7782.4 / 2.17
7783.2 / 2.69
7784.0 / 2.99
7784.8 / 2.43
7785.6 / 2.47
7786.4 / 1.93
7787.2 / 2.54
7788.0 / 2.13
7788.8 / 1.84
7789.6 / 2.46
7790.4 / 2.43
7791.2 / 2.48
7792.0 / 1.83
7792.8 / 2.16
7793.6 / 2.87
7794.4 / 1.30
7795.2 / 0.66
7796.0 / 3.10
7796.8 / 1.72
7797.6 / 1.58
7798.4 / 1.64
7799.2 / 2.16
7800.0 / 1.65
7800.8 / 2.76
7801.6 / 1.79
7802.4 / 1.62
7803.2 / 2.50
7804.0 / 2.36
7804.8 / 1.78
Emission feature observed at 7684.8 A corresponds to H-alpha 6563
